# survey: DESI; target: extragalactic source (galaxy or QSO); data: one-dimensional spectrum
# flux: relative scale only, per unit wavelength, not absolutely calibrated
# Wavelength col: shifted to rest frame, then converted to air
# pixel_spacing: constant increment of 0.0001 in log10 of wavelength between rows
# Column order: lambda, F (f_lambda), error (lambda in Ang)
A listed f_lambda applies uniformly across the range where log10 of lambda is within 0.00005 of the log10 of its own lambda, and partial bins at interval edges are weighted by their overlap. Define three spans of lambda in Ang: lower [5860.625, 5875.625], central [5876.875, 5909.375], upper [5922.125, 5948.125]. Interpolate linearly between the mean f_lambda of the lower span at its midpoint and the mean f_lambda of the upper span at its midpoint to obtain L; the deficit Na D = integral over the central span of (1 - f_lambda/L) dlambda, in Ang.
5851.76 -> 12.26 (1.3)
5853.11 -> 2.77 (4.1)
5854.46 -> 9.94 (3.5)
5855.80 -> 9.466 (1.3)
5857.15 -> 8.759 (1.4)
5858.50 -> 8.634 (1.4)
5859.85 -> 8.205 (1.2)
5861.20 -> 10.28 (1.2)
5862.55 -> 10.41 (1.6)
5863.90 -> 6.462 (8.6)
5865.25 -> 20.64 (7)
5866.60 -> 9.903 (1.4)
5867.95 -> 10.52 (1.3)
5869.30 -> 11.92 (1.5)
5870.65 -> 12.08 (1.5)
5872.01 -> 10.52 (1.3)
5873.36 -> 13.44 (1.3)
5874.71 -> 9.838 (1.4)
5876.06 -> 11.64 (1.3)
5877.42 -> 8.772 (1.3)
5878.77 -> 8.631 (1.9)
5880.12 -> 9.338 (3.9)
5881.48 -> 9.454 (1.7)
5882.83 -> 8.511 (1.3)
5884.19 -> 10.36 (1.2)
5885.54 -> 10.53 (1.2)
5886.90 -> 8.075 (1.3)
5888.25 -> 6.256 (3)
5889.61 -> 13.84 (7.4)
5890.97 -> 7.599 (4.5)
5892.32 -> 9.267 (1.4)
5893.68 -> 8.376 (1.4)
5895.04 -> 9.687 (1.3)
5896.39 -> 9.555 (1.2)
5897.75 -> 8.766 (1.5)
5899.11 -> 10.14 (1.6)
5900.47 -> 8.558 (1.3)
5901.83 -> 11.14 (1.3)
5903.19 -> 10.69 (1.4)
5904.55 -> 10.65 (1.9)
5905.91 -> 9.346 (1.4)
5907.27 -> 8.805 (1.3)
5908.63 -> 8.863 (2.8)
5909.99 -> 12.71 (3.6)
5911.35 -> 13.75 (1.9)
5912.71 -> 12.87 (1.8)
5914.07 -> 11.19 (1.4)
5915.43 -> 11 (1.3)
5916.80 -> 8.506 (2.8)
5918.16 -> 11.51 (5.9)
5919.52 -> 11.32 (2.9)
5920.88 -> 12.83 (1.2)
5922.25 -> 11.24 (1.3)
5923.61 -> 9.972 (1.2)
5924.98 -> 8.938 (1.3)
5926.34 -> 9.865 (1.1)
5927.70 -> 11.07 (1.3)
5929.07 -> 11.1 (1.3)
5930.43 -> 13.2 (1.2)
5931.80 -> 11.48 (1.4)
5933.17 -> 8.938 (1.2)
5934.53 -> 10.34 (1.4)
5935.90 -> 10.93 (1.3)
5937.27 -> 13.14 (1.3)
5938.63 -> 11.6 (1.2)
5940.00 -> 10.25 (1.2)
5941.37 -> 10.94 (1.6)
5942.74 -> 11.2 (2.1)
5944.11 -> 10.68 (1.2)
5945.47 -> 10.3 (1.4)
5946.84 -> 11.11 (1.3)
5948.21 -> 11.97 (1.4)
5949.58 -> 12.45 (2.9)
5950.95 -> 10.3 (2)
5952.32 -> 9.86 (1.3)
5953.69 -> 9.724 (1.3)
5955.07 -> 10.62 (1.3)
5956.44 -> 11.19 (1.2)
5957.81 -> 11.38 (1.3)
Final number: 5.4 Ang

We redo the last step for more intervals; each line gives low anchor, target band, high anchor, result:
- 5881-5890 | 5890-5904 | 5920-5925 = 0.6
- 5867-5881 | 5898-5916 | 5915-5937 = 0.1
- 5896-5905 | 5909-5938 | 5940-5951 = -1.9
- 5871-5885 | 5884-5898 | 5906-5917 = 1.6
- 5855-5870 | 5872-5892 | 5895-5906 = 0.8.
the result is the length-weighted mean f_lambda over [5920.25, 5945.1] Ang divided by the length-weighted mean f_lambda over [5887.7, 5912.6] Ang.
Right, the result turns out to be 1.1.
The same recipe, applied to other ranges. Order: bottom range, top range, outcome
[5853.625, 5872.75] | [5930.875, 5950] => 1.06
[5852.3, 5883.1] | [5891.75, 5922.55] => 1.04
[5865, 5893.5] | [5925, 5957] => 1.06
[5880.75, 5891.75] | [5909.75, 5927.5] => 1.20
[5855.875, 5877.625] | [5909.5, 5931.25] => 1.05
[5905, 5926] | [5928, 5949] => 1.03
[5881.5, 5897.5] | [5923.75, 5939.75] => 1.18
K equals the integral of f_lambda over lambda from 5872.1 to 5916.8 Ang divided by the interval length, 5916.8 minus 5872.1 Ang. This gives 10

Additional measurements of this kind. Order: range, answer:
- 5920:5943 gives 11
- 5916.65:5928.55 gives 10.7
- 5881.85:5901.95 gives 9.33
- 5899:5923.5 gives 10.8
